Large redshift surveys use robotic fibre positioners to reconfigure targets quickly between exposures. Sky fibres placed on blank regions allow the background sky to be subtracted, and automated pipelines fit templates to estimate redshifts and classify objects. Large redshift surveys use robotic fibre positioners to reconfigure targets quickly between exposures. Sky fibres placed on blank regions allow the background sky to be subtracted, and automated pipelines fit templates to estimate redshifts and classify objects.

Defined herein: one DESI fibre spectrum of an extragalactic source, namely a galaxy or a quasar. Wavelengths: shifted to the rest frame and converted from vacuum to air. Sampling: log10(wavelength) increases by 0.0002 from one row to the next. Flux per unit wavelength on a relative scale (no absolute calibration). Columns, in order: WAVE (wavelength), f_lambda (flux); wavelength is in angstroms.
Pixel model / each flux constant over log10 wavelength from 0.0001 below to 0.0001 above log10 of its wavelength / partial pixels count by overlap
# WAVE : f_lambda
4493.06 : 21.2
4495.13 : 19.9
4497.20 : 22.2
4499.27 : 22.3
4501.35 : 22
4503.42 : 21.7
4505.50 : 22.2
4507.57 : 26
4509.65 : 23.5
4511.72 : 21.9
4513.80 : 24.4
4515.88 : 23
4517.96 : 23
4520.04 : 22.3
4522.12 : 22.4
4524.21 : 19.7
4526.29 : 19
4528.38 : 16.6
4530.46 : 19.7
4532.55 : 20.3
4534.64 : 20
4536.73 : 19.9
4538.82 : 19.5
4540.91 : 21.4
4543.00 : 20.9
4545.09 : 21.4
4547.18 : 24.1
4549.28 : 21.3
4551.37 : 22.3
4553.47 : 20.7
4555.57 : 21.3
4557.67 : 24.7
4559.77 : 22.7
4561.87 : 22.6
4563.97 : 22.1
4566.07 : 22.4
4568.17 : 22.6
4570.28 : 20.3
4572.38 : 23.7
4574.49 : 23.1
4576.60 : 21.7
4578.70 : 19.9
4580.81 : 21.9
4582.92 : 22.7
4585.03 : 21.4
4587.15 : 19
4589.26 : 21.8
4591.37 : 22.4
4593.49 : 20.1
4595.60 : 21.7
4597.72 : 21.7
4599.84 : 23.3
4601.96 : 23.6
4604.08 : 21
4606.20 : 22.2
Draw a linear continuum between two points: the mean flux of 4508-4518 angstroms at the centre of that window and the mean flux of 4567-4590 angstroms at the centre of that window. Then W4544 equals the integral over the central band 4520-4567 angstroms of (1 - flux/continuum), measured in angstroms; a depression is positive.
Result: 2.9 angstroms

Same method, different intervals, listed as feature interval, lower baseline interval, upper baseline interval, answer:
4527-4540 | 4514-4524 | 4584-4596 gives 1.7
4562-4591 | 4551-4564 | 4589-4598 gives 0.2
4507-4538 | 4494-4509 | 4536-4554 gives 0.7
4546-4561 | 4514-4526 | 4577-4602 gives -0.4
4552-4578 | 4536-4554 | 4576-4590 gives -1.3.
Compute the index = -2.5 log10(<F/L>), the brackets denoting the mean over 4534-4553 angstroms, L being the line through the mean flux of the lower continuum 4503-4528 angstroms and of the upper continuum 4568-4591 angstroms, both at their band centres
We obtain 0.039 mag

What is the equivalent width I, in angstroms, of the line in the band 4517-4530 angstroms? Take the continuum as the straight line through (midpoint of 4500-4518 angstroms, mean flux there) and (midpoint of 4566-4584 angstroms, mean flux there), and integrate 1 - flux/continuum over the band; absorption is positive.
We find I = 1.36 angstroms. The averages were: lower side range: 23.1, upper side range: 22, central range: 20.4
